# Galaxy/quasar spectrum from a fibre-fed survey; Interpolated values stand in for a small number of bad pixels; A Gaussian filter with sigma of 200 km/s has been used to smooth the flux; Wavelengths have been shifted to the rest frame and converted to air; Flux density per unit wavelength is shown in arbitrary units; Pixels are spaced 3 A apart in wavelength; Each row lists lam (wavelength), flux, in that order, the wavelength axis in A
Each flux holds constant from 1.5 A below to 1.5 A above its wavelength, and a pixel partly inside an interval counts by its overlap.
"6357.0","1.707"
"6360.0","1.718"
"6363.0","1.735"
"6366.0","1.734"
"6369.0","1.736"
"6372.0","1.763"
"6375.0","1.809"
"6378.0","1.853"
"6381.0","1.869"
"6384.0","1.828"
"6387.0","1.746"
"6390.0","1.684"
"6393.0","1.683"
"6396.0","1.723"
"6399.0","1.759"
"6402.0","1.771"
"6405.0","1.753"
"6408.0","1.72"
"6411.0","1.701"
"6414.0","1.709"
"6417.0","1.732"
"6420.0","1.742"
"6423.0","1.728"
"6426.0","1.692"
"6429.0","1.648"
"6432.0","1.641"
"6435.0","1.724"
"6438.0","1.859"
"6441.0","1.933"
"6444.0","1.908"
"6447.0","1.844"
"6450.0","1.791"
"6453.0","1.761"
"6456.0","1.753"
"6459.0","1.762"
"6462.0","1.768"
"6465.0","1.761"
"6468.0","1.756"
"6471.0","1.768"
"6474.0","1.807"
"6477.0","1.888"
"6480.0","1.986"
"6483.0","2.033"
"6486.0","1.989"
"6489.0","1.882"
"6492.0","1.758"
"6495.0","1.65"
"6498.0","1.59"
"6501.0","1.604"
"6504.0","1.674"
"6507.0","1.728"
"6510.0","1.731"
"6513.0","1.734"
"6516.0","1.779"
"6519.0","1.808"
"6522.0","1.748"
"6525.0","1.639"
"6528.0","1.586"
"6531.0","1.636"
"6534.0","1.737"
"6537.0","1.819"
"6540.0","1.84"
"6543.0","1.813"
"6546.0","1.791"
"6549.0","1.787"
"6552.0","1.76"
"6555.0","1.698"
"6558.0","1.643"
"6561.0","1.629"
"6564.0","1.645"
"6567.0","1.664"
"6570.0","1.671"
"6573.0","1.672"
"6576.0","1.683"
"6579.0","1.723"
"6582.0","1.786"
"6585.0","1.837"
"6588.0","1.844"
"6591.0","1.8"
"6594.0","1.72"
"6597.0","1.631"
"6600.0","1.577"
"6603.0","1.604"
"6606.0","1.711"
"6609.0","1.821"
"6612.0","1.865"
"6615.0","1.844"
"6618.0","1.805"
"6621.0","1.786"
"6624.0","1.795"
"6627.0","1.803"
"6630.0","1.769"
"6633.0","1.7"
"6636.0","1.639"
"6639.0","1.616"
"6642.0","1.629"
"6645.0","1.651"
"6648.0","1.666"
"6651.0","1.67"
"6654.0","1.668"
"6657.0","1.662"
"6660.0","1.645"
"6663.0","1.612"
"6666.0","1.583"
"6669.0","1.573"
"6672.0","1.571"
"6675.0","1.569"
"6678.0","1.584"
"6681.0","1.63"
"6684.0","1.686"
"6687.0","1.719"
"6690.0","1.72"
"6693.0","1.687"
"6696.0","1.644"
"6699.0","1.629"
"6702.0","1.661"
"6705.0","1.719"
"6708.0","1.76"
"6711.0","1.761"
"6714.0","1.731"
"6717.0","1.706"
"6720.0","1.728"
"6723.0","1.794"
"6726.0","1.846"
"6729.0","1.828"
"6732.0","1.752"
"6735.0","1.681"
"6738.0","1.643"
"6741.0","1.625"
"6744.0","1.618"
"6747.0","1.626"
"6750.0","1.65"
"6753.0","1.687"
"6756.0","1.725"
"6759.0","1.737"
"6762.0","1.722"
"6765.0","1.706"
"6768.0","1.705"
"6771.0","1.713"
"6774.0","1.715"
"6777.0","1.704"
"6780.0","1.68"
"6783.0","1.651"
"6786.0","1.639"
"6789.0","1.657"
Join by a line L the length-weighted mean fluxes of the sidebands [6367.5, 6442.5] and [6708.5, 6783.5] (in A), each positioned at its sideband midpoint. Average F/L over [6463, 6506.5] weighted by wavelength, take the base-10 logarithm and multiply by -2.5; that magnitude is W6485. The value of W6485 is -0.03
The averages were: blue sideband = 1.75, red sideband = 1.71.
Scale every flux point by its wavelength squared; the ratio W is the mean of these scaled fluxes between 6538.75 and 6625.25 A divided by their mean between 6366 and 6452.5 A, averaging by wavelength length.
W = 1.0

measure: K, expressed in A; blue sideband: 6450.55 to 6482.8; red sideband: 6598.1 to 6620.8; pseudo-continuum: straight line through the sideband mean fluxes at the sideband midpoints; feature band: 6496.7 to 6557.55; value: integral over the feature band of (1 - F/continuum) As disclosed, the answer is 2.0 A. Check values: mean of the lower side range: 1.81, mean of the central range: 1.72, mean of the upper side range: 1.75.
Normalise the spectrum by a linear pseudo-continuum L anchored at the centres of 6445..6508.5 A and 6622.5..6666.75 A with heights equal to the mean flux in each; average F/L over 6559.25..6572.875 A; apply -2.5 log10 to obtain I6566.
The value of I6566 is 0.05 mag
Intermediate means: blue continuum 1.79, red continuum 1.68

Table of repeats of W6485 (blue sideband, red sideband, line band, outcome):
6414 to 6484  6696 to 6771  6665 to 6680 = 0.098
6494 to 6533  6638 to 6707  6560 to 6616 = -0.036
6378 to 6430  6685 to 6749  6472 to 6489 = -0.118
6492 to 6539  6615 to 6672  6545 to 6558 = -0.031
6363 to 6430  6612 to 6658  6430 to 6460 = -0.034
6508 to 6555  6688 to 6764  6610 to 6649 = -0.007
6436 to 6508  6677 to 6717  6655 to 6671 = 0.059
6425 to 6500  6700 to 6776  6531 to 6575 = 0.029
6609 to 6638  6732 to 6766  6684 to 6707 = 0.023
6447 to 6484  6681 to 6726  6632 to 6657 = 0.054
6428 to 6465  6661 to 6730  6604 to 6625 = -0.052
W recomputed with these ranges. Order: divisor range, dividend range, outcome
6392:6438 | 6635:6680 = 1.02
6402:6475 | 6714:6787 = 1.06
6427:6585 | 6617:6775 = 1.02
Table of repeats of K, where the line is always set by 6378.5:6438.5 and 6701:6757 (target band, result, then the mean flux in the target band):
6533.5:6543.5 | -0.5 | 1.81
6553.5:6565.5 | 0.5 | 1.65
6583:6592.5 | -0.6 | 1.82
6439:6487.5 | -3.2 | 1.84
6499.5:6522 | 0.1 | 1.72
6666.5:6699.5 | 1.5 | 1.64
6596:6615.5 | 0.0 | 1.72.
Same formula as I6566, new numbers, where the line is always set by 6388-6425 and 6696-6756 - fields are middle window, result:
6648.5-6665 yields 0.04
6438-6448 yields -0.10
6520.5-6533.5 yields 0.04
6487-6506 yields 0.01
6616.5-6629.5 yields -0.05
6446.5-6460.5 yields -0.03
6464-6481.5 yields -0.07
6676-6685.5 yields 0.05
